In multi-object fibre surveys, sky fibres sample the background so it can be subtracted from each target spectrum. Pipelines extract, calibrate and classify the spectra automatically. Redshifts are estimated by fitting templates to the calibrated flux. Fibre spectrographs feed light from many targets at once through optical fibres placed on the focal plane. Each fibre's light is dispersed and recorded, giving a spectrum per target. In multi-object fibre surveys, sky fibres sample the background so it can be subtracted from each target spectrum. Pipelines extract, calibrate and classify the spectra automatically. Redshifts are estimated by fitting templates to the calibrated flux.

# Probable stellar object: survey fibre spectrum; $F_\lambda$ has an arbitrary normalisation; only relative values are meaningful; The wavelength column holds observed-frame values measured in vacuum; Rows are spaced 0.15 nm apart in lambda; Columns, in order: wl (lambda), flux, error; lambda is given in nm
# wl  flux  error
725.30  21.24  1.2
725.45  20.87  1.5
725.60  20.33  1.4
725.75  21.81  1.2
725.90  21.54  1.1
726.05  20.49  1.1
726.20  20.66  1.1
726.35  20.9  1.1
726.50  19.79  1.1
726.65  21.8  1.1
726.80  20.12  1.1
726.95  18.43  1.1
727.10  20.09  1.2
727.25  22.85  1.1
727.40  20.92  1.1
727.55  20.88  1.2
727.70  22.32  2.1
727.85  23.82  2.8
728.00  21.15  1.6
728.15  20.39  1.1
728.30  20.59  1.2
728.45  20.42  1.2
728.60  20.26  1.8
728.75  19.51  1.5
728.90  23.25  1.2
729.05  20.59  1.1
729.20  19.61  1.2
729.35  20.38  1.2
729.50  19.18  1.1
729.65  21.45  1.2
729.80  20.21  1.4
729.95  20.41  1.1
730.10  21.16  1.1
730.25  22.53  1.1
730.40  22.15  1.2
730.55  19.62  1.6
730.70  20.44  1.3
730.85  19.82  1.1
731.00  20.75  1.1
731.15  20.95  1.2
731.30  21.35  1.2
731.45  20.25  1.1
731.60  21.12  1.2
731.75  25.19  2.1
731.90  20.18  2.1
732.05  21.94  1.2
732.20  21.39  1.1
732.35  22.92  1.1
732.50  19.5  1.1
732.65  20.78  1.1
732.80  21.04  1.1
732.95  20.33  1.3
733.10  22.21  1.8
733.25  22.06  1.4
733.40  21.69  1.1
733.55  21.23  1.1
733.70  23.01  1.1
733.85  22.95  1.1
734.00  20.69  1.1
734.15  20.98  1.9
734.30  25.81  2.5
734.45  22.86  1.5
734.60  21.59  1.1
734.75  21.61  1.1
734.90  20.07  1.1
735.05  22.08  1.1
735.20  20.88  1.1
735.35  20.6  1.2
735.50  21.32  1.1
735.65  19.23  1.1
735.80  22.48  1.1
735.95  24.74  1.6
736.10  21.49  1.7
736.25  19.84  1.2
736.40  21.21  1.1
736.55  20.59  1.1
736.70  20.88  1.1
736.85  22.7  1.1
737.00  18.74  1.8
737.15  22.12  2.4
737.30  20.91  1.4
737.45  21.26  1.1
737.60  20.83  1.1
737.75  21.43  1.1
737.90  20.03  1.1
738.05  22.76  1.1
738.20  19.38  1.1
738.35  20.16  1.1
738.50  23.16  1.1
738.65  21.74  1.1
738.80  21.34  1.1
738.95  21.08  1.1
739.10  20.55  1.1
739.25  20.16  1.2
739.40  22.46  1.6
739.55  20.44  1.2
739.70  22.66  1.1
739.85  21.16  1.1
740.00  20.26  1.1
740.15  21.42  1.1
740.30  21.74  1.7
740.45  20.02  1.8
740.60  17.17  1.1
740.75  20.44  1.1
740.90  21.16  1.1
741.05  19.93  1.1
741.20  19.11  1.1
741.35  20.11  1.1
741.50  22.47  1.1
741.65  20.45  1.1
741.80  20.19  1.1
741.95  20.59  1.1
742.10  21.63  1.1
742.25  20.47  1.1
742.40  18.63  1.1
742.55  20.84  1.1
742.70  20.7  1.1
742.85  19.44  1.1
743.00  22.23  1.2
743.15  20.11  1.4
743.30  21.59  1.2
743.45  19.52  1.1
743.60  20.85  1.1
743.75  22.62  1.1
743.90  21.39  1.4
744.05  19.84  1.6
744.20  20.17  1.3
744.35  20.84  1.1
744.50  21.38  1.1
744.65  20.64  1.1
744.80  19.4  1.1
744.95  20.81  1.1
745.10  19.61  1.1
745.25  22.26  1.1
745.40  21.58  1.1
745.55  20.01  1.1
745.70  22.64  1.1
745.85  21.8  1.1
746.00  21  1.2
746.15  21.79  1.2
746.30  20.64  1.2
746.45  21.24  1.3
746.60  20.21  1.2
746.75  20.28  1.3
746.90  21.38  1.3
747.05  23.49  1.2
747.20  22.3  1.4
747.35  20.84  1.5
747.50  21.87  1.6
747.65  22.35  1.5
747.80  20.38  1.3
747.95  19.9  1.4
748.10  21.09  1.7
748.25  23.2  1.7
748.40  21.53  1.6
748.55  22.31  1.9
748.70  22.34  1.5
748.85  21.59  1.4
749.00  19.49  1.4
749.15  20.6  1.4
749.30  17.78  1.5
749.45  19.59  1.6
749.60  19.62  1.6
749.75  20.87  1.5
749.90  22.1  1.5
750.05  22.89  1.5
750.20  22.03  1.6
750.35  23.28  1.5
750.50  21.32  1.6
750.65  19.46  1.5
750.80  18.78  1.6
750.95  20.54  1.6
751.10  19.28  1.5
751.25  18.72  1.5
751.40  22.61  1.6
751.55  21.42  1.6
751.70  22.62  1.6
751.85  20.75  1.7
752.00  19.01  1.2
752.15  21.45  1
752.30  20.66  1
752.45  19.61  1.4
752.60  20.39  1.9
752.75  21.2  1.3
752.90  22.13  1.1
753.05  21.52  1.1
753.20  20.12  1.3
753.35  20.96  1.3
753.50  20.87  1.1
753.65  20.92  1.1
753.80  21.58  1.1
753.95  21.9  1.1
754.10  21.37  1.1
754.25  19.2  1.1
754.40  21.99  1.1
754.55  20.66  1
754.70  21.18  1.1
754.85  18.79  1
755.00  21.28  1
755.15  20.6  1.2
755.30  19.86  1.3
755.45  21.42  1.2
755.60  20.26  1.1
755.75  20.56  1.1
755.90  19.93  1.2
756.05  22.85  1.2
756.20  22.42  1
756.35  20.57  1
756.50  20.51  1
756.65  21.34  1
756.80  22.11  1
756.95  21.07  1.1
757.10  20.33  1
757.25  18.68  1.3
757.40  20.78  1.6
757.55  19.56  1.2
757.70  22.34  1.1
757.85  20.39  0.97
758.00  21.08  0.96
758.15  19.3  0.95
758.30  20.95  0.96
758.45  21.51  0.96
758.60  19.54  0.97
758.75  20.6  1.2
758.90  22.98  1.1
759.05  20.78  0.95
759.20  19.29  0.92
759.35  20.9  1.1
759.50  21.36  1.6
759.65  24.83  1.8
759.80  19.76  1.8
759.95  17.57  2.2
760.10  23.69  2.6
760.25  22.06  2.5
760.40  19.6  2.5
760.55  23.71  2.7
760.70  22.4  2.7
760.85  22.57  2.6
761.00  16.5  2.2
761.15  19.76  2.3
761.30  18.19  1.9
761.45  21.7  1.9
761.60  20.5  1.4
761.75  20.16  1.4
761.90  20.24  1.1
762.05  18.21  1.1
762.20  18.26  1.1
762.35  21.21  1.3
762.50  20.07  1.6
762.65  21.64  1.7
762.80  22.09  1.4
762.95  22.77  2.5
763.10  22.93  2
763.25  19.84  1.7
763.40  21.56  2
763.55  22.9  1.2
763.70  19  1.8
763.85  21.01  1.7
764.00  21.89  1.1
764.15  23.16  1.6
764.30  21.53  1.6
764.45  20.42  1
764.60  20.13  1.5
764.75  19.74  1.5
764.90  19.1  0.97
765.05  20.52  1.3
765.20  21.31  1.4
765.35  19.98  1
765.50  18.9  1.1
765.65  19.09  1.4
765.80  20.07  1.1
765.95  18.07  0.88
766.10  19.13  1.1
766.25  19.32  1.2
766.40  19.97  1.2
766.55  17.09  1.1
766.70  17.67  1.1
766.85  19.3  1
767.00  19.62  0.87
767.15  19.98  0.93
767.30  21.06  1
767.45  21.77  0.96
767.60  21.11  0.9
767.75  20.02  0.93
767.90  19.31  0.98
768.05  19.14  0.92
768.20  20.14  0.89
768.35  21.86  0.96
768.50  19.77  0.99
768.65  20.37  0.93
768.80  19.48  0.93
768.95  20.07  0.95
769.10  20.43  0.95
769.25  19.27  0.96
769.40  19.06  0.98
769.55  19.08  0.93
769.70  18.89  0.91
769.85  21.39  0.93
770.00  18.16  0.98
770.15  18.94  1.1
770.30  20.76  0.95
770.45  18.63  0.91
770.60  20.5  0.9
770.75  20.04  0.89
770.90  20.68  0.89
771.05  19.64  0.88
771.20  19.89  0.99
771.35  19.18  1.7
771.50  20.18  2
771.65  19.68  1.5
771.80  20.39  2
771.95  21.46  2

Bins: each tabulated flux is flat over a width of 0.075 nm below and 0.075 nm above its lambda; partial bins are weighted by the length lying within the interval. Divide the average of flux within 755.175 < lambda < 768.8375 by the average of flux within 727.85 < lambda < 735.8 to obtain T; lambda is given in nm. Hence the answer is 0.97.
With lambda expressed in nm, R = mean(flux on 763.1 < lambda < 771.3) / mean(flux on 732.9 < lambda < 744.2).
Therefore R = 0.9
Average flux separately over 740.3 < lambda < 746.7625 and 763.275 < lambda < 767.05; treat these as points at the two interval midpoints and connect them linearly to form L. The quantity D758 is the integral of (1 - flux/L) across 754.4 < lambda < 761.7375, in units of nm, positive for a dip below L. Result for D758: -0.211 nm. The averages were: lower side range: 20.7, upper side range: 20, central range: 20.8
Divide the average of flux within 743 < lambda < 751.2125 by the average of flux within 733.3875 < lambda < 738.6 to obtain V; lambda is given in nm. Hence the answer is 0.98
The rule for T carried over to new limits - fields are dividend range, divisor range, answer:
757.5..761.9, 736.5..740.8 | 0.99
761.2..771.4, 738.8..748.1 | 0.96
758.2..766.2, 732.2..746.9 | 0.98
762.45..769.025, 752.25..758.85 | 0.98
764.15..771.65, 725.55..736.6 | 0.93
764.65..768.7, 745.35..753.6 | 0.94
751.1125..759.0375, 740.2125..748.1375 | 1.00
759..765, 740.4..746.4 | 1.01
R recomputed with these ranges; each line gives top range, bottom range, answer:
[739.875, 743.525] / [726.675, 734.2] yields 0.97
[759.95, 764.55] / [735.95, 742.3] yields 1.00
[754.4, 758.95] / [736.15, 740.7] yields 0.99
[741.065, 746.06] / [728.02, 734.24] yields 0.98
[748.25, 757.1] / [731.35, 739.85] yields 0.98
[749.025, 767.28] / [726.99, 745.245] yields 0.98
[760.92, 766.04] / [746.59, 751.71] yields 0.97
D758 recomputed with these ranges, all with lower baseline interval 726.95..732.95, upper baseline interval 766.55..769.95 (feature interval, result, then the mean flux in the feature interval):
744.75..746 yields -0.03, 21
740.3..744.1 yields 0.03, 20.5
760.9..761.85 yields 0.02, 19.6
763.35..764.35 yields -0.08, 21.6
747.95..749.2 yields -0.06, 21.4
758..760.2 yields -0.09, 21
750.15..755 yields -0.12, 20.8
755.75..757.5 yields -0.06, 20.9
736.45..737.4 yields -0.01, 21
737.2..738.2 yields -0.01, 21.1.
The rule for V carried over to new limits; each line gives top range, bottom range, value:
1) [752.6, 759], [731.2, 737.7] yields 0.97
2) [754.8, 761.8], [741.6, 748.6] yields 0.99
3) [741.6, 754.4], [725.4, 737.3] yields 0.99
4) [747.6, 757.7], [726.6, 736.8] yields 0.98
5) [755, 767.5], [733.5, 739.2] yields 0.96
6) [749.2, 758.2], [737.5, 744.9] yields 1.00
